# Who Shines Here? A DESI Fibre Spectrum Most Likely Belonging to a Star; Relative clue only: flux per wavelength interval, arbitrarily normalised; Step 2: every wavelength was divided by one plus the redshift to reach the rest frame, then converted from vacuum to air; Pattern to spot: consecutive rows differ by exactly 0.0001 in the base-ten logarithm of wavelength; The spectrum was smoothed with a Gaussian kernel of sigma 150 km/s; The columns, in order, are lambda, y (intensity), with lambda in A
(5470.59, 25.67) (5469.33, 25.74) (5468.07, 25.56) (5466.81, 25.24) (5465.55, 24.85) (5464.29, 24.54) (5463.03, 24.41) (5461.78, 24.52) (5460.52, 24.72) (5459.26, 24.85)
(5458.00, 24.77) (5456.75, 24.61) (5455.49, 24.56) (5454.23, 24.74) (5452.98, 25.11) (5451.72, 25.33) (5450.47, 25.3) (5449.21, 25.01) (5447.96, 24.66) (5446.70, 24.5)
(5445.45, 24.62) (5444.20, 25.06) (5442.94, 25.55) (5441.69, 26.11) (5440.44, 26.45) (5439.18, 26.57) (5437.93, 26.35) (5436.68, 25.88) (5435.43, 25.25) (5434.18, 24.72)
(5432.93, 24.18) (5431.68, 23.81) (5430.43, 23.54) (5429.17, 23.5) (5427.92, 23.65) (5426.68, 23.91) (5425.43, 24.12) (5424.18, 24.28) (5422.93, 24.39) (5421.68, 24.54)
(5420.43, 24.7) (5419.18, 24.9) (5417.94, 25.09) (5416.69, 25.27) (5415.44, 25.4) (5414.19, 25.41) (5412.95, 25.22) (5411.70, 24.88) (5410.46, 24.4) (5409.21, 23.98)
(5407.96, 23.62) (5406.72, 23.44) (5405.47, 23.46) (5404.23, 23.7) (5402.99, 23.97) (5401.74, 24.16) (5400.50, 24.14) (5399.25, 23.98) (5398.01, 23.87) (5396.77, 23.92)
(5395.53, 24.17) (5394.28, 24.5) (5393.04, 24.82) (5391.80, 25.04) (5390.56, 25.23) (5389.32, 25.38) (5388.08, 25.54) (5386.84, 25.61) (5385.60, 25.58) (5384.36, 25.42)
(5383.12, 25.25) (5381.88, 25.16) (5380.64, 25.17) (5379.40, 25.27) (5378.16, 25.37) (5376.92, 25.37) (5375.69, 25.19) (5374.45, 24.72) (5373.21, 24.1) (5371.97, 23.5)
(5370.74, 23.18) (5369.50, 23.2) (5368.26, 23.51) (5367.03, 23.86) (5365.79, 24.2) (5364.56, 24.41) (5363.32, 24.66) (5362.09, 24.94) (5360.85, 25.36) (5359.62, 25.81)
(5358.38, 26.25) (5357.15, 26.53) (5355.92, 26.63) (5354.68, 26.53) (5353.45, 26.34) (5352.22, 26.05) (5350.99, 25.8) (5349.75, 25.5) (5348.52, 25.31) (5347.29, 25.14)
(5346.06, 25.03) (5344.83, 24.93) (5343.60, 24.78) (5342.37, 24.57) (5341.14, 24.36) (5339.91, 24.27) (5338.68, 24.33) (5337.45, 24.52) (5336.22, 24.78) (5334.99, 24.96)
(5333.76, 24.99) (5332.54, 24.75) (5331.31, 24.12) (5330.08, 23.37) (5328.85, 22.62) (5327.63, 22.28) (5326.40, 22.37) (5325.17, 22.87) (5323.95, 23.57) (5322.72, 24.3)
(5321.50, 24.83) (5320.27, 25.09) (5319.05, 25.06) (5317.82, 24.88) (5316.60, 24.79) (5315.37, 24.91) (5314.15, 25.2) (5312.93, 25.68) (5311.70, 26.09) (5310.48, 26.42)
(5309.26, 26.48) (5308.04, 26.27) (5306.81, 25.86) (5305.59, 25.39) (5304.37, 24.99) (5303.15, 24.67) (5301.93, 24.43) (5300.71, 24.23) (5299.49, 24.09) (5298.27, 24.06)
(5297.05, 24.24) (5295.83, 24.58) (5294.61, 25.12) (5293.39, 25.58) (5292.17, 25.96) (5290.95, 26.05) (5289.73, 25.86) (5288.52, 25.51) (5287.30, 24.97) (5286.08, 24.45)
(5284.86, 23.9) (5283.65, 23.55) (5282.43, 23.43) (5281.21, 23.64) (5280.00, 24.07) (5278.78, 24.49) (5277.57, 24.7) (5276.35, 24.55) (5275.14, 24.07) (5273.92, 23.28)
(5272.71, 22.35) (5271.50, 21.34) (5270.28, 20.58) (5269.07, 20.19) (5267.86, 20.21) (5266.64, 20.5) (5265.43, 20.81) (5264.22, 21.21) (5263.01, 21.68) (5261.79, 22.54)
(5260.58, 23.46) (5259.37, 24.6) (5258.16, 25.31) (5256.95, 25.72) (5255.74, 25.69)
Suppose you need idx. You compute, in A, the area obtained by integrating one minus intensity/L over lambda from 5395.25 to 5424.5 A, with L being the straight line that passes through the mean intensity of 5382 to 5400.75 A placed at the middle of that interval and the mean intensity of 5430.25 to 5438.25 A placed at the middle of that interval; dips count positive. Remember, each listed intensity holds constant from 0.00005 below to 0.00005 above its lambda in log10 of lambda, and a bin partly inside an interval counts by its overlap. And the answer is 0.6 A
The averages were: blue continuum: 24.9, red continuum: 24.9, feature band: 24.4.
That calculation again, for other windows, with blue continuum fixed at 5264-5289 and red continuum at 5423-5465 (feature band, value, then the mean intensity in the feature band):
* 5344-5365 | -1.6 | 25.6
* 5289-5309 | -1.6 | 25.1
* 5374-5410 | -0.6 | 24.7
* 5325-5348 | -0.5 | 24.2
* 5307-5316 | -1.0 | 25.8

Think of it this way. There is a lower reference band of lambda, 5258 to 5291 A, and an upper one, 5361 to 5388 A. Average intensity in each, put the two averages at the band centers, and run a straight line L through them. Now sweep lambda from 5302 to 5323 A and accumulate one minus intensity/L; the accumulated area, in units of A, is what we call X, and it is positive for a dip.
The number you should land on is -1.4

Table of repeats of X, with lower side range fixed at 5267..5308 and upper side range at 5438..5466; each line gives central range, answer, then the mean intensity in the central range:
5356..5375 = 0.0 A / 24.6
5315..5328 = 0.1 A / 24.1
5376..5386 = -0.3 A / 25.3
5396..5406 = 0.3 A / 23.9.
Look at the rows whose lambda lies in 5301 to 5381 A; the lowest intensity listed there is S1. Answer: 22.28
